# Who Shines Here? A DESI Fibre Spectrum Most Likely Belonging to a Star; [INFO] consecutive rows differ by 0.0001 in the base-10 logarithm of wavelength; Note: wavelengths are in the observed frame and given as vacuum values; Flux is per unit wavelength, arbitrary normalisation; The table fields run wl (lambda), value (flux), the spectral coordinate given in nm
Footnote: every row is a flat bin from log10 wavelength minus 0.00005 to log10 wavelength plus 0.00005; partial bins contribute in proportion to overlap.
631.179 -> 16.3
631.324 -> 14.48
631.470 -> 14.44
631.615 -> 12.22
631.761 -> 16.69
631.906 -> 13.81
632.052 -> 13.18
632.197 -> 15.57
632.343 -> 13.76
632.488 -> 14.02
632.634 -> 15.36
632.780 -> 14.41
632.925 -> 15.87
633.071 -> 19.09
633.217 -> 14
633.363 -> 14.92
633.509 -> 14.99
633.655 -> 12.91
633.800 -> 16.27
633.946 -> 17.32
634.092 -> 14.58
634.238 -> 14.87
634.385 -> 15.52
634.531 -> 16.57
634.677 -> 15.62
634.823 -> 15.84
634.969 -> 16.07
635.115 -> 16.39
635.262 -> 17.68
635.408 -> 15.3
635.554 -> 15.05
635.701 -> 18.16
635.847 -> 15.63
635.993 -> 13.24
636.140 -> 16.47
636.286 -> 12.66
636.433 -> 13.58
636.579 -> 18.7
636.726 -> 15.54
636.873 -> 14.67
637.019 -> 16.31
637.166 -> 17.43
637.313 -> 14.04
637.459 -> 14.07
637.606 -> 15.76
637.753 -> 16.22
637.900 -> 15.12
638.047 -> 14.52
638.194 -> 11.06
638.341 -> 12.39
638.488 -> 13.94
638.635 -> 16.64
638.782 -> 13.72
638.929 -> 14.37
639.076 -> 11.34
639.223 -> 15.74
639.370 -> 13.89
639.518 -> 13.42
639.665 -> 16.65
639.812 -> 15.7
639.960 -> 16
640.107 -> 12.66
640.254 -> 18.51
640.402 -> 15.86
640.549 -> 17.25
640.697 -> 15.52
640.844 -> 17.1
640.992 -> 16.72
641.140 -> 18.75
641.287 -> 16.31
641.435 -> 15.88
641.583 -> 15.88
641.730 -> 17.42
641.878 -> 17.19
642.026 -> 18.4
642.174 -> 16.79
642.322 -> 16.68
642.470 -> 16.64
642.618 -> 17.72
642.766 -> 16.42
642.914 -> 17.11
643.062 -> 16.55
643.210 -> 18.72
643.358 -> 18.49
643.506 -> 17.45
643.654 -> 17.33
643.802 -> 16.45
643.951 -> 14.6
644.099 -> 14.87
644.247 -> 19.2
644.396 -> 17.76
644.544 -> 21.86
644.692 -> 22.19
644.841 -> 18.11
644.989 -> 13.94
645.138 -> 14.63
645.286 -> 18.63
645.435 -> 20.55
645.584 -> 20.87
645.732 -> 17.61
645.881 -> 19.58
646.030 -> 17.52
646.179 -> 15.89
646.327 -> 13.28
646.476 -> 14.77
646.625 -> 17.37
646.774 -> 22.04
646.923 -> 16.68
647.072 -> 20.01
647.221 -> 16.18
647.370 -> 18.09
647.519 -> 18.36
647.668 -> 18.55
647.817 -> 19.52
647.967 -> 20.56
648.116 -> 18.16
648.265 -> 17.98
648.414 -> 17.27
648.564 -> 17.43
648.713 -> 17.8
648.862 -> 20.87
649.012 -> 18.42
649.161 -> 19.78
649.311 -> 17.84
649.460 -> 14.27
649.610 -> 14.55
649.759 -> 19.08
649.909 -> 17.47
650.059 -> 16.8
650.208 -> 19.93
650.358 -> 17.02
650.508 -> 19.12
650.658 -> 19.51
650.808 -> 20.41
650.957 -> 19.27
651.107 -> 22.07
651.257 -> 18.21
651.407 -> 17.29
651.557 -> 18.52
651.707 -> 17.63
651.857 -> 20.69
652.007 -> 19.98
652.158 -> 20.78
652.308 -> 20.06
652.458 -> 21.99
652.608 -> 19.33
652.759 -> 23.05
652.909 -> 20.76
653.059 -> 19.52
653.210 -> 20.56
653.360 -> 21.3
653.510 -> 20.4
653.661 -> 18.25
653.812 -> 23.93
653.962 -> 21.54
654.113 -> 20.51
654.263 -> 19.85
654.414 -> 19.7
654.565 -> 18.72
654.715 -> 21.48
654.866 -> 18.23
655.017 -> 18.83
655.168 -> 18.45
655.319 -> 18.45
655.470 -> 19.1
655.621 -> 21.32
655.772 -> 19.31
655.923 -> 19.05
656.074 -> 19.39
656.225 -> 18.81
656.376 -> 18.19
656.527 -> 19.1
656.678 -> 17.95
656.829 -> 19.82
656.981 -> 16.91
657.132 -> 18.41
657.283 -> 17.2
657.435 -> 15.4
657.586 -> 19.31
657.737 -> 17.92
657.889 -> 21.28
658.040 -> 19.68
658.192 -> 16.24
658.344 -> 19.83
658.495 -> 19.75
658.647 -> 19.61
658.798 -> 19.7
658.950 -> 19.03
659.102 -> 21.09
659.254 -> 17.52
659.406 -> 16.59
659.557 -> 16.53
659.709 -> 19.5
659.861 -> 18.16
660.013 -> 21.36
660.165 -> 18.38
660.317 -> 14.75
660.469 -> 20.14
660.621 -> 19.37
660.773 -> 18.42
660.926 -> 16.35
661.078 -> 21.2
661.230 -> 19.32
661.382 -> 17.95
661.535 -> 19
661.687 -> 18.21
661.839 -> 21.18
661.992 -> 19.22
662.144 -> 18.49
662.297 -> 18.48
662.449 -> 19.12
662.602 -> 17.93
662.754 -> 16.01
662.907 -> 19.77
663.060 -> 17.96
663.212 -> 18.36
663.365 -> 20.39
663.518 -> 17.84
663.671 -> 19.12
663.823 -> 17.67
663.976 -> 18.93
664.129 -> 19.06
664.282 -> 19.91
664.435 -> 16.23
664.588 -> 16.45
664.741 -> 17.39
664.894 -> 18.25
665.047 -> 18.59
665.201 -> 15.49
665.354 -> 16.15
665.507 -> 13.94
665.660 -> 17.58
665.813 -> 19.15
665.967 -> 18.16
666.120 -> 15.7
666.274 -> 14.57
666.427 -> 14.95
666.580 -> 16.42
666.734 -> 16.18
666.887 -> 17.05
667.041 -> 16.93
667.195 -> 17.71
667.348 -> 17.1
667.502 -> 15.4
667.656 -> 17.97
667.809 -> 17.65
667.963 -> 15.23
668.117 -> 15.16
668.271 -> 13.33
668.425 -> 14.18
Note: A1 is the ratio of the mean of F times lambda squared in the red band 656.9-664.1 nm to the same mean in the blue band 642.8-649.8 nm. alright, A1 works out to 1.09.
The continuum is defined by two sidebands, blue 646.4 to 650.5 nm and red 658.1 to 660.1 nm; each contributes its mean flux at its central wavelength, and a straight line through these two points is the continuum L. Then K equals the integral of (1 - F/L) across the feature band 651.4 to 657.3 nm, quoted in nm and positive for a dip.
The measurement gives -0.376 nm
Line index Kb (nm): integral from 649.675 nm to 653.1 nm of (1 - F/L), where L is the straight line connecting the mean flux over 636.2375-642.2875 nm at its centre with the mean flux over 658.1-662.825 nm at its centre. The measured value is -0.43 nm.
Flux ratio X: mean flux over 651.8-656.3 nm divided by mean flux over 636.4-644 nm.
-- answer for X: 1.3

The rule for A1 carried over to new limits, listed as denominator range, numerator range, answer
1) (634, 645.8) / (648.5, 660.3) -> 1.23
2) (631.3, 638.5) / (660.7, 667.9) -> 1.28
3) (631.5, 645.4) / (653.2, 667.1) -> 1.25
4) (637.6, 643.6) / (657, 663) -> 1.24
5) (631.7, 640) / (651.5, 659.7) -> 1.36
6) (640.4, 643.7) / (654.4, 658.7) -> 1.15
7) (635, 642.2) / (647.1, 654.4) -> 1.28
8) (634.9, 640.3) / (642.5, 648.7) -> 1.21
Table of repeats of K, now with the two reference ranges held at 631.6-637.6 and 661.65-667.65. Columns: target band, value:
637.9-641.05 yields 0.17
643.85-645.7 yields -0.22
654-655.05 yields -0.18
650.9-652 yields -0.17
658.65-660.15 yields -0.14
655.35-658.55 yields -0.32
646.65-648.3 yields -0.24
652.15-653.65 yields -0.35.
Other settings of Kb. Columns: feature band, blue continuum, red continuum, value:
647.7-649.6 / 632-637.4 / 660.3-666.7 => -0.18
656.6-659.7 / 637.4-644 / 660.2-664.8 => -0.09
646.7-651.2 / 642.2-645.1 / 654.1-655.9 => -0.03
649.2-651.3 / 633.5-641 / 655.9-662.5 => -0.12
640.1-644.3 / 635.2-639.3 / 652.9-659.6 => -0.22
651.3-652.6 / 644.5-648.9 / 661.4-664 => -0.09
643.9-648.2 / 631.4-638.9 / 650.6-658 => -0.09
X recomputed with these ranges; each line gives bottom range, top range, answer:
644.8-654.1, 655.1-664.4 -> 1.00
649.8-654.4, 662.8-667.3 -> 0.88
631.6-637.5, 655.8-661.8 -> 1.21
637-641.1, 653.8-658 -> 1.27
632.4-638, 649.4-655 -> 1.26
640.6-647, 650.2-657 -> 1.13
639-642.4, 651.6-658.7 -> 1.21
